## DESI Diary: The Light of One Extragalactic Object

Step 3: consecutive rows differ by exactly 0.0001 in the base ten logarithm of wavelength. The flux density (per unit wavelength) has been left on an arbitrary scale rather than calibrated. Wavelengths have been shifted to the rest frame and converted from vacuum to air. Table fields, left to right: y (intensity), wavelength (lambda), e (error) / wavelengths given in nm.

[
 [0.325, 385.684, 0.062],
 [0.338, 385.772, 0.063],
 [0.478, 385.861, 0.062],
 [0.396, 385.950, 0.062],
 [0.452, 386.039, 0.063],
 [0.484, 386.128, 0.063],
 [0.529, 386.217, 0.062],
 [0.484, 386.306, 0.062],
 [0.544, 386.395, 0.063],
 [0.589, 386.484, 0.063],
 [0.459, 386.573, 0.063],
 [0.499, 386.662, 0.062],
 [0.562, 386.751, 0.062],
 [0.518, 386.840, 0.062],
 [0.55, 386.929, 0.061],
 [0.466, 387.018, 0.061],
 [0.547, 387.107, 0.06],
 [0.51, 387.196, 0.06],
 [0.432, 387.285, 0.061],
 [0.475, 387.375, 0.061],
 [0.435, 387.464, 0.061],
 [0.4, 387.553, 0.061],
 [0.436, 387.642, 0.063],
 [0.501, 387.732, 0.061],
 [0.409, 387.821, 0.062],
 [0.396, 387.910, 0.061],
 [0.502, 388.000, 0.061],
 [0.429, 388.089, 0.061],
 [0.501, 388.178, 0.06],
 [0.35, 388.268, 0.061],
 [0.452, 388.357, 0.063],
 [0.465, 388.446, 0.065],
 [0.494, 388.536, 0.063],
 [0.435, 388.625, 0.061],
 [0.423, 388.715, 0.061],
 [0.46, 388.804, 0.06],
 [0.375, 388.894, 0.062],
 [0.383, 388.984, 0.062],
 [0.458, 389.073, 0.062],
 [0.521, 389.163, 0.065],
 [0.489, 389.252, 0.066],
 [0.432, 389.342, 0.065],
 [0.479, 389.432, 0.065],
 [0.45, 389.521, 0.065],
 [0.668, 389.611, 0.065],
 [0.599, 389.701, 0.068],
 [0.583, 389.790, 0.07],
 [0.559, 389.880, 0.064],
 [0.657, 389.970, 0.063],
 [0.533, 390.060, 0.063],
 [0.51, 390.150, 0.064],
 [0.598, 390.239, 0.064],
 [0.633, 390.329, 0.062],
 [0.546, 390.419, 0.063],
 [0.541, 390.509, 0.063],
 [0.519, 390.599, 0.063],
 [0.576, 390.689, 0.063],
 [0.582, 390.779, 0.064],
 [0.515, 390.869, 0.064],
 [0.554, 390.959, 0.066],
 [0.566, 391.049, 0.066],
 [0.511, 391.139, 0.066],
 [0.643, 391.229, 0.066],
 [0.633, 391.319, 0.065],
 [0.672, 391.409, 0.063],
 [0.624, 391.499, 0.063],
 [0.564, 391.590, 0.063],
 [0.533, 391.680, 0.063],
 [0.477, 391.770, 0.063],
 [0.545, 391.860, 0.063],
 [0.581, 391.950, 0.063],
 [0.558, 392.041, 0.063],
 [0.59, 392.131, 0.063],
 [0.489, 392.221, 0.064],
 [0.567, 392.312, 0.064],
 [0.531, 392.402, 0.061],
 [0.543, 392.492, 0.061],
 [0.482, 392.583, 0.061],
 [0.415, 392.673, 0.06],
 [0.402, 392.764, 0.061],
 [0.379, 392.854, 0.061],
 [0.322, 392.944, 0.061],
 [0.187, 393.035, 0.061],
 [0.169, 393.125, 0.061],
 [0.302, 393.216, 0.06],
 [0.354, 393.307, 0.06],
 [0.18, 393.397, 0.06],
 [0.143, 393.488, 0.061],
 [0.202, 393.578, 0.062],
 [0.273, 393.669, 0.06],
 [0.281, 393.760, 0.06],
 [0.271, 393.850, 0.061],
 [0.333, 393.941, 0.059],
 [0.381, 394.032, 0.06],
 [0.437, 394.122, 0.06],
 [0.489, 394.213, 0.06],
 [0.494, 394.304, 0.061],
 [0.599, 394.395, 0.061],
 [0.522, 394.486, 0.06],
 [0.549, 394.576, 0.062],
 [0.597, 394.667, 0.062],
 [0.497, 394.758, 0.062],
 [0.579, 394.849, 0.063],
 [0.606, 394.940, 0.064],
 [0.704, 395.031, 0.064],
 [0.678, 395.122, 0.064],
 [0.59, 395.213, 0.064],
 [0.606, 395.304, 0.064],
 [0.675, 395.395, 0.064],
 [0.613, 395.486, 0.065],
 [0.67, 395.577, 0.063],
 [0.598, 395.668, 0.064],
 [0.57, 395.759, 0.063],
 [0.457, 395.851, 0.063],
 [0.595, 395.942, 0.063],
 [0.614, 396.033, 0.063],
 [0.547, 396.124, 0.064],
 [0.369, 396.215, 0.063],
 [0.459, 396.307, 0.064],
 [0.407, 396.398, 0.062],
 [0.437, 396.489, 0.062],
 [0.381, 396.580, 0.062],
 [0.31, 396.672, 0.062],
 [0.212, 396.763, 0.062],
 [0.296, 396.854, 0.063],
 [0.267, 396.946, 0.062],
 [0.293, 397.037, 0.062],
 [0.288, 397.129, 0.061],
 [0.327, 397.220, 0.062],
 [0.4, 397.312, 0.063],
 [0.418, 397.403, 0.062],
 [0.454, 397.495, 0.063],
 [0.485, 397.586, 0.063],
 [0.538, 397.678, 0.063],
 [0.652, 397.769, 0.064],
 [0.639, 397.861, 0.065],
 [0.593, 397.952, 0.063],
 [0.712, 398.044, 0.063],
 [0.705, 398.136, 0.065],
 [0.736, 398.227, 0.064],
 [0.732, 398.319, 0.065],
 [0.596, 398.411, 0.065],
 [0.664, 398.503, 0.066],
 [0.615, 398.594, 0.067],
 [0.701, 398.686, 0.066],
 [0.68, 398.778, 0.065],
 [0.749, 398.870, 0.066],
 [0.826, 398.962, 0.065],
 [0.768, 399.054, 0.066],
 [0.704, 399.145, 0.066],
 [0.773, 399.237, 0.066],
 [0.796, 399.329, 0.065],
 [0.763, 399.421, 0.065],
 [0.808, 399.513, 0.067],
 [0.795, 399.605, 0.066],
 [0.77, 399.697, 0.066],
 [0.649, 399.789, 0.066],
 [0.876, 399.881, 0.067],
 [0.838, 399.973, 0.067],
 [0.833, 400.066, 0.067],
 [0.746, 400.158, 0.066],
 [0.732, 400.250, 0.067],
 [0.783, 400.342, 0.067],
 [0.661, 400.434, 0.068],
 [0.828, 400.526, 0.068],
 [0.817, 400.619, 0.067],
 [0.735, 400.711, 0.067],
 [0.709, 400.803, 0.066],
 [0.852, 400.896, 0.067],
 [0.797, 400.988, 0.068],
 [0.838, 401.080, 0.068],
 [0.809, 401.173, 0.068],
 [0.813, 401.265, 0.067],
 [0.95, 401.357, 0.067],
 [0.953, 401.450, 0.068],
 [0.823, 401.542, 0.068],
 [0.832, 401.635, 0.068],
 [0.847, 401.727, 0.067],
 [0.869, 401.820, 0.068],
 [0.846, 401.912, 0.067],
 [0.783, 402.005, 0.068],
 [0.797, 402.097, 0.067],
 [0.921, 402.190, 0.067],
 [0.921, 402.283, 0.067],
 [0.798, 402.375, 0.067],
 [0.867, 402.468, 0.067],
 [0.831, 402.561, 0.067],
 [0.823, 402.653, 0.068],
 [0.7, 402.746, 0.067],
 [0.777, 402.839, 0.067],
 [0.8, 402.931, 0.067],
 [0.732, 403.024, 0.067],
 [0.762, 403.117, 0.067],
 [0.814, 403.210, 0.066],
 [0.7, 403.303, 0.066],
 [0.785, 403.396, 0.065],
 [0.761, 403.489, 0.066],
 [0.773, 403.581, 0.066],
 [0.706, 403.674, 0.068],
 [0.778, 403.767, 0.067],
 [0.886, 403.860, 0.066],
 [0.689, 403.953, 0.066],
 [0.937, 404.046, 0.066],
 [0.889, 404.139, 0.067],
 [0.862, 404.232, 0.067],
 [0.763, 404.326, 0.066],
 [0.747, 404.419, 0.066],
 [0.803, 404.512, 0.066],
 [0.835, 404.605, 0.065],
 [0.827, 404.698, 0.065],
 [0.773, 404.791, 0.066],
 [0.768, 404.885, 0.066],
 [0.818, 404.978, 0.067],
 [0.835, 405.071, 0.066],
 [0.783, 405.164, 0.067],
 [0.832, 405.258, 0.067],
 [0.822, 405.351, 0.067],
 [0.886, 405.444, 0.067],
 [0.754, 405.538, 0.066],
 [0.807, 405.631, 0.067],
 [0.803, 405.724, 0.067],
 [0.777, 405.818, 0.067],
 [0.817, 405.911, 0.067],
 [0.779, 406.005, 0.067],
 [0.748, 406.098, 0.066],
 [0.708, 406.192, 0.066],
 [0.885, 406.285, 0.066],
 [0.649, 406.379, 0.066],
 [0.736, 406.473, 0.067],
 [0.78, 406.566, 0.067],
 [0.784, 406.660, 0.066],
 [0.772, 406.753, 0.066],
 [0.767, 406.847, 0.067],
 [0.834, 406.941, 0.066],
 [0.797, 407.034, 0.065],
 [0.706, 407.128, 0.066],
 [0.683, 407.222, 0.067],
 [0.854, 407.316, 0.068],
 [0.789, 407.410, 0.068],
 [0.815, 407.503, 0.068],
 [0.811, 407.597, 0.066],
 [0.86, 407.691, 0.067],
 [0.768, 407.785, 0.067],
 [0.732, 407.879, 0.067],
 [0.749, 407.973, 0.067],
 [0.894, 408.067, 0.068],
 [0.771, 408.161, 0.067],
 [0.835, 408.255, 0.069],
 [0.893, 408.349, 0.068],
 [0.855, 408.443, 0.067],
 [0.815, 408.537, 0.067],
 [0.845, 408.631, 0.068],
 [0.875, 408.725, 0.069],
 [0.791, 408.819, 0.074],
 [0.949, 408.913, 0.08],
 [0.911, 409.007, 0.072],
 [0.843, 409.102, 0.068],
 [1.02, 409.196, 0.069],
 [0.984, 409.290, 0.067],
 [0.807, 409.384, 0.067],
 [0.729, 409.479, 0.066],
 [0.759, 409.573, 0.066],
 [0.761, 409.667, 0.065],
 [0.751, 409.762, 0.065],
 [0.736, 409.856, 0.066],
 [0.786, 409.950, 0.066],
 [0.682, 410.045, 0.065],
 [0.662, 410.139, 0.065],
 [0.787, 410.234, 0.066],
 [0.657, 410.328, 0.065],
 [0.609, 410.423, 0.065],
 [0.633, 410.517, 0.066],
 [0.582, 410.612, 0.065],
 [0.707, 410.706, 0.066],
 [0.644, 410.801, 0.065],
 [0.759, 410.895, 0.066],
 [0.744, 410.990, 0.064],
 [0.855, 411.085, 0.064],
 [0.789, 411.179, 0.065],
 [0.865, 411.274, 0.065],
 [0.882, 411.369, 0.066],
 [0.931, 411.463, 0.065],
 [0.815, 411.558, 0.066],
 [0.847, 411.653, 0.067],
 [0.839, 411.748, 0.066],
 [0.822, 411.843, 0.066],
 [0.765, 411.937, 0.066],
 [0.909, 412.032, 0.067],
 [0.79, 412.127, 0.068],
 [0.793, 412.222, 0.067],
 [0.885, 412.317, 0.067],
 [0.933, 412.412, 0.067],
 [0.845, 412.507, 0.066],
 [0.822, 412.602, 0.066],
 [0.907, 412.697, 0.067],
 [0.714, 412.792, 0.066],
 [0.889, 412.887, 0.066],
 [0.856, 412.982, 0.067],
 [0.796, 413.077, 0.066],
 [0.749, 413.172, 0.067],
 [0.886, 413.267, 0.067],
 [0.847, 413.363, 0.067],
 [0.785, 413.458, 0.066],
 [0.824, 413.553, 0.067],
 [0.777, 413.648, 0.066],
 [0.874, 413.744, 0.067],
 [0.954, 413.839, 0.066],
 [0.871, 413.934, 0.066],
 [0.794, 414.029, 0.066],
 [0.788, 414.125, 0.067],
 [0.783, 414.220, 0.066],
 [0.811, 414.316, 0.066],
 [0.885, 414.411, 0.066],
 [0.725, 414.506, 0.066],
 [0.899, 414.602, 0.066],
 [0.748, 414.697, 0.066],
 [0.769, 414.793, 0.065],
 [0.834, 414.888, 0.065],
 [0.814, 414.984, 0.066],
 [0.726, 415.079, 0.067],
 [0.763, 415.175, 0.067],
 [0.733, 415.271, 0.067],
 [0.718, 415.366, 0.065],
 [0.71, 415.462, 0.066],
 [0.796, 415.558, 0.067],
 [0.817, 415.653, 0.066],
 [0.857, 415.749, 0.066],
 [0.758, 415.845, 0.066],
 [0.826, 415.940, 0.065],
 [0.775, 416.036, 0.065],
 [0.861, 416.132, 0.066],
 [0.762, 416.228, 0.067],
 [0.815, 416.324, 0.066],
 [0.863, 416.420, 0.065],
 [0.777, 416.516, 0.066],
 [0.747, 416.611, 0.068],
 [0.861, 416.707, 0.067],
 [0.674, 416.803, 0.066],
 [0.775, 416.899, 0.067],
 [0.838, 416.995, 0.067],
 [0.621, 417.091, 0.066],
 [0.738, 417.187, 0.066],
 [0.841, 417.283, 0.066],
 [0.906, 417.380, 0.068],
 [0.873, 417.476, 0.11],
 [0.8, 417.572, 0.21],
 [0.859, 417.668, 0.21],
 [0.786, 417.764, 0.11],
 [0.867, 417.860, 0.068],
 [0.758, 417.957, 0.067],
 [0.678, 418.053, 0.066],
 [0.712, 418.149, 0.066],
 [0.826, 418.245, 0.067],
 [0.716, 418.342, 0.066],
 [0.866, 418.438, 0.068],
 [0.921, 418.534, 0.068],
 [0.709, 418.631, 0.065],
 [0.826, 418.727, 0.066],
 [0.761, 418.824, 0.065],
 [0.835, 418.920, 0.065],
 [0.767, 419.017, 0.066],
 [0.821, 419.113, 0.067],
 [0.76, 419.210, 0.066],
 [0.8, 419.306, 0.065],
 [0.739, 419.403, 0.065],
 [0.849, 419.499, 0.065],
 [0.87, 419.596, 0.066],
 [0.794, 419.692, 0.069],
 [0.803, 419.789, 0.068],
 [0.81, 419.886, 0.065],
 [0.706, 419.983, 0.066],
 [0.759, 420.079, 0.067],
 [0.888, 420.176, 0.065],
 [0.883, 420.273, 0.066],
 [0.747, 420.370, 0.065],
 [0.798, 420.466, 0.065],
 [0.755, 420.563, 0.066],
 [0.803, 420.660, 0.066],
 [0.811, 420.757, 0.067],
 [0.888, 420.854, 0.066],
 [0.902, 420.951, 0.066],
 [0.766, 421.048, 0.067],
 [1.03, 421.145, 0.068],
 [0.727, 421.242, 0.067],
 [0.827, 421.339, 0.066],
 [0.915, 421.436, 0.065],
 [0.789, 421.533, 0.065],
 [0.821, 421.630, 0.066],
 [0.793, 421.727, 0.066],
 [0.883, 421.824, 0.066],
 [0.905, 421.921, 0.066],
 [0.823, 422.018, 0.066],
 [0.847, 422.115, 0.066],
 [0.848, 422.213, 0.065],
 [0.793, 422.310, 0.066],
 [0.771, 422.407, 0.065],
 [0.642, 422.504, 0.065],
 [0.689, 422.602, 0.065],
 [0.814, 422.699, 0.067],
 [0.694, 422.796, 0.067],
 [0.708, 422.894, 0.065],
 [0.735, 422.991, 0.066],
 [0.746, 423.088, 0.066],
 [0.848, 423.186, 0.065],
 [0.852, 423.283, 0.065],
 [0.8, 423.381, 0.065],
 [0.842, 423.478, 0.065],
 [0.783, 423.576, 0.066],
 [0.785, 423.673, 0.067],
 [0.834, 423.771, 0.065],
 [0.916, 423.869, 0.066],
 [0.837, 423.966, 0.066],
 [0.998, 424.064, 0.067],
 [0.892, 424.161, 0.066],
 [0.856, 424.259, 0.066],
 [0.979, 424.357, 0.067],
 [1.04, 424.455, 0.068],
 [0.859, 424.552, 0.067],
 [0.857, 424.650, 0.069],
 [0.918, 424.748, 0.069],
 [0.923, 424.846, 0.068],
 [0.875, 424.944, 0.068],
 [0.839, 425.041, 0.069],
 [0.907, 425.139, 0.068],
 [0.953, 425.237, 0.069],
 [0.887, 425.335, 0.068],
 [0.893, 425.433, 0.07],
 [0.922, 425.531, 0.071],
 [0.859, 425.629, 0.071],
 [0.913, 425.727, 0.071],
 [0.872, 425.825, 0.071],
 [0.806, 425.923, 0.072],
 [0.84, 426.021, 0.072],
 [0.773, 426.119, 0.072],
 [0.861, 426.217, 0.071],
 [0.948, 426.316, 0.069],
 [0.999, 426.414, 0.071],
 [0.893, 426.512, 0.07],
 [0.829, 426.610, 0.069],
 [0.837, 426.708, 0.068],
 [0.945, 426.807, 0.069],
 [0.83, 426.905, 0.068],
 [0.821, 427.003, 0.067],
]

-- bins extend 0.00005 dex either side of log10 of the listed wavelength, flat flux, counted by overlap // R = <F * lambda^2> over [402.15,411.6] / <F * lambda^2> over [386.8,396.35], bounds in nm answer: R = 1.74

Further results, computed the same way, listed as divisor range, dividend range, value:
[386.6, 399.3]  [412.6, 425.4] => 1.84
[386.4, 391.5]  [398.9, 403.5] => 1.67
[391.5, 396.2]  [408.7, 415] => 1.85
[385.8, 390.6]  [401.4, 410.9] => 1.77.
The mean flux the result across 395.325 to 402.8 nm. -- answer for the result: 0.671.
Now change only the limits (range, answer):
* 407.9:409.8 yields 0.841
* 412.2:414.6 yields 0.833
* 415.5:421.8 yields 0.805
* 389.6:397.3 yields 0.483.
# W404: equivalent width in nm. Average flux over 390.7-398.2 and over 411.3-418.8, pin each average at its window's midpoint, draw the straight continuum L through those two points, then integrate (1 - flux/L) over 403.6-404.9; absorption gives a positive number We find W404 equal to -0.34 nm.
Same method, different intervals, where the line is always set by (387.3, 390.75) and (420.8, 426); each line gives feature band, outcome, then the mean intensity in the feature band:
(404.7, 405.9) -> -0.266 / 0.806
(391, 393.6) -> 0.332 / 0.456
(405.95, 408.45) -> -0.392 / 0.786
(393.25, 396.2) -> 0.338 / 0.489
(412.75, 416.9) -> -0.243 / 0.802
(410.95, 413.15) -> -0.327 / 0.838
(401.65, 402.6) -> -0.334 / 0.847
